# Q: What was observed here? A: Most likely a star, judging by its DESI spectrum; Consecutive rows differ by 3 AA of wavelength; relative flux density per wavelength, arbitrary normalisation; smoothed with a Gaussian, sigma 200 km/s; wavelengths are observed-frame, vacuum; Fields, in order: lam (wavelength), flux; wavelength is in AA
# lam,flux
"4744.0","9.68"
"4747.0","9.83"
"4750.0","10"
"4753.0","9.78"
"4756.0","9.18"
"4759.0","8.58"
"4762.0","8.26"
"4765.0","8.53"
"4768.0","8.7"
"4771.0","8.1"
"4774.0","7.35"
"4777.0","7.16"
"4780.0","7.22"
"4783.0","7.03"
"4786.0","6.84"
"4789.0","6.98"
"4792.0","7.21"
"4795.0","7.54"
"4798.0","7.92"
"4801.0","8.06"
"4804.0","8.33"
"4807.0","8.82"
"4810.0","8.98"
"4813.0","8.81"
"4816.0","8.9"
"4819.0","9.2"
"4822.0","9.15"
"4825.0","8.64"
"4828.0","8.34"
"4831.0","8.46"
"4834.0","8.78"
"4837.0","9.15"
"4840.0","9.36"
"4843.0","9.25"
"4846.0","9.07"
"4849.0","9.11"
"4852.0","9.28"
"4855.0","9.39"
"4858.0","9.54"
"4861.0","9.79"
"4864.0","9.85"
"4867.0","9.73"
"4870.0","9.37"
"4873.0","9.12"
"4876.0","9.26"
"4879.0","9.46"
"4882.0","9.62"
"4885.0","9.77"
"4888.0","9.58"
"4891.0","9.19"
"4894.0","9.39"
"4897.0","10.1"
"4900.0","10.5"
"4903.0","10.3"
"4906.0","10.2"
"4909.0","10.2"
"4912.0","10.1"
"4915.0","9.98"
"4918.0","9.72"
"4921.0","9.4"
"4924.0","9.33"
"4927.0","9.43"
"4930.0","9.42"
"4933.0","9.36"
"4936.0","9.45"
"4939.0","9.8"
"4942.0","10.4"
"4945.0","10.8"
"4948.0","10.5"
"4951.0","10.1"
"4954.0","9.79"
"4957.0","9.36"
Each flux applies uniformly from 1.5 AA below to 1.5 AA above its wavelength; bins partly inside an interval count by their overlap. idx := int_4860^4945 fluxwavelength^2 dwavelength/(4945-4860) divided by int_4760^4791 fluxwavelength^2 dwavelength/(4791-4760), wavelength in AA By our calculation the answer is 1.34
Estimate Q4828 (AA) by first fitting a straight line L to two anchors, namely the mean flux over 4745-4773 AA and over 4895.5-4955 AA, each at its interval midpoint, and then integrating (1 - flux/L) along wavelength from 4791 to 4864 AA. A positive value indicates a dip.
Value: 4.3 AA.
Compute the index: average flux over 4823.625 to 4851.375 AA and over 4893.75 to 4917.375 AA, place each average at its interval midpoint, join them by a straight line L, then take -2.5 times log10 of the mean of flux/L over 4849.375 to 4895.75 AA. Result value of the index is 0.01 mag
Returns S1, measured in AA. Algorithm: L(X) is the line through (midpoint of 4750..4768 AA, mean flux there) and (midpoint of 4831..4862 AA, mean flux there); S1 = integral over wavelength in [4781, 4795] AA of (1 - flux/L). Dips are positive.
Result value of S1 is 3.0 AA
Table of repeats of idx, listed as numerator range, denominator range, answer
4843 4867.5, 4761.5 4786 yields 1.27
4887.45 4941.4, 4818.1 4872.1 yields 1.09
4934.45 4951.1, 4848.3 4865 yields 1.11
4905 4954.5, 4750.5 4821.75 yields 1.28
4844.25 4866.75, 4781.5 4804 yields 1.30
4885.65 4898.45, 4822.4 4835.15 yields 1.14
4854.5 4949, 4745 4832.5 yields 1.22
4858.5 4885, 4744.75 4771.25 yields 1.10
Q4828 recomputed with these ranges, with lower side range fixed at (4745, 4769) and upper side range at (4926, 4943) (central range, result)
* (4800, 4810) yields 0.8 AA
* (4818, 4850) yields 1.4 AA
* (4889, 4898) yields 0.0 AA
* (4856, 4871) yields -0.4 AA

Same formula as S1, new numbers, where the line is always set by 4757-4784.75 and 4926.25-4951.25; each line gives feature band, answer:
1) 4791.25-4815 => 0.1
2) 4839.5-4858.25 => -0.9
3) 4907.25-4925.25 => -0.3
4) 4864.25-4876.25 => -0.4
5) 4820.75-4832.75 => -0.1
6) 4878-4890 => -0.4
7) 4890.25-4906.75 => -0.9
